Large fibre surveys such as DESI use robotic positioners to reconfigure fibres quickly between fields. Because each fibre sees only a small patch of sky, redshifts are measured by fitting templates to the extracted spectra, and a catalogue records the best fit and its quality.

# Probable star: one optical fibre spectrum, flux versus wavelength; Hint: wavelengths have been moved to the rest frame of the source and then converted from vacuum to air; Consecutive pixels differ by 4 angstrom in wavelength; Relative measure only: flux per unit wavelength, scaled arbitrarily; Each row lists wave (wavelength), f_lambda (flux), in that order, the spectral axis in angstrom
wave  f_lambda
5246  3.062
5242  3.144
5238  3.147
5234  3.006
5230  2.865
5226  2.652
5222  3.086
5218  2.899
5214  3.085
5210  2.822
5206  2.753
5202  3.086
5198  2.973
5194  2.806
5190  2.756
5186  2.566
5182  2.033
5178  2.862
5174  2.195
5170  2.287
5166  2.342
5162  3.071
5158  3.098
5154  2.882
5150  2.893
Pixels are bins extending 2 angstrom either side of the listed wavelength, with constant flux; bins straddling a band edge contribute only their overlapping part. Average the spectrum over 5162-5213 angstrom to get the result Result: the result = 2.65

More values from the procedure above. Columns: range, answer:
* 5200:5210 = 2.9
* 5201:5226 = 2.93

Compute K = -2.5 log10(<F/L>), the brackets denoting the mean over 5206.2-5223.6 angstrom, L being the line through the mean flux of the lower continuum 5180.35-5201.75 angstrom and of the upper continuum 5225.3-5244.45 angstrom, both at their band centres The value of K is -0.04 mag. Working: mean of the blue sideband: 2.67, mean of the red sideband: 2.99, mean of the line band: 2.95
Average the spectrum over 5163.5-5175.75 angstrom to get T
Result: 2.31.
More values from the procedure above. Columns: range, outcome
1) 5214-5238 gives 2.94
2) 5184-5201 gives 2.79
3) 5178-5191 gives 2.49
